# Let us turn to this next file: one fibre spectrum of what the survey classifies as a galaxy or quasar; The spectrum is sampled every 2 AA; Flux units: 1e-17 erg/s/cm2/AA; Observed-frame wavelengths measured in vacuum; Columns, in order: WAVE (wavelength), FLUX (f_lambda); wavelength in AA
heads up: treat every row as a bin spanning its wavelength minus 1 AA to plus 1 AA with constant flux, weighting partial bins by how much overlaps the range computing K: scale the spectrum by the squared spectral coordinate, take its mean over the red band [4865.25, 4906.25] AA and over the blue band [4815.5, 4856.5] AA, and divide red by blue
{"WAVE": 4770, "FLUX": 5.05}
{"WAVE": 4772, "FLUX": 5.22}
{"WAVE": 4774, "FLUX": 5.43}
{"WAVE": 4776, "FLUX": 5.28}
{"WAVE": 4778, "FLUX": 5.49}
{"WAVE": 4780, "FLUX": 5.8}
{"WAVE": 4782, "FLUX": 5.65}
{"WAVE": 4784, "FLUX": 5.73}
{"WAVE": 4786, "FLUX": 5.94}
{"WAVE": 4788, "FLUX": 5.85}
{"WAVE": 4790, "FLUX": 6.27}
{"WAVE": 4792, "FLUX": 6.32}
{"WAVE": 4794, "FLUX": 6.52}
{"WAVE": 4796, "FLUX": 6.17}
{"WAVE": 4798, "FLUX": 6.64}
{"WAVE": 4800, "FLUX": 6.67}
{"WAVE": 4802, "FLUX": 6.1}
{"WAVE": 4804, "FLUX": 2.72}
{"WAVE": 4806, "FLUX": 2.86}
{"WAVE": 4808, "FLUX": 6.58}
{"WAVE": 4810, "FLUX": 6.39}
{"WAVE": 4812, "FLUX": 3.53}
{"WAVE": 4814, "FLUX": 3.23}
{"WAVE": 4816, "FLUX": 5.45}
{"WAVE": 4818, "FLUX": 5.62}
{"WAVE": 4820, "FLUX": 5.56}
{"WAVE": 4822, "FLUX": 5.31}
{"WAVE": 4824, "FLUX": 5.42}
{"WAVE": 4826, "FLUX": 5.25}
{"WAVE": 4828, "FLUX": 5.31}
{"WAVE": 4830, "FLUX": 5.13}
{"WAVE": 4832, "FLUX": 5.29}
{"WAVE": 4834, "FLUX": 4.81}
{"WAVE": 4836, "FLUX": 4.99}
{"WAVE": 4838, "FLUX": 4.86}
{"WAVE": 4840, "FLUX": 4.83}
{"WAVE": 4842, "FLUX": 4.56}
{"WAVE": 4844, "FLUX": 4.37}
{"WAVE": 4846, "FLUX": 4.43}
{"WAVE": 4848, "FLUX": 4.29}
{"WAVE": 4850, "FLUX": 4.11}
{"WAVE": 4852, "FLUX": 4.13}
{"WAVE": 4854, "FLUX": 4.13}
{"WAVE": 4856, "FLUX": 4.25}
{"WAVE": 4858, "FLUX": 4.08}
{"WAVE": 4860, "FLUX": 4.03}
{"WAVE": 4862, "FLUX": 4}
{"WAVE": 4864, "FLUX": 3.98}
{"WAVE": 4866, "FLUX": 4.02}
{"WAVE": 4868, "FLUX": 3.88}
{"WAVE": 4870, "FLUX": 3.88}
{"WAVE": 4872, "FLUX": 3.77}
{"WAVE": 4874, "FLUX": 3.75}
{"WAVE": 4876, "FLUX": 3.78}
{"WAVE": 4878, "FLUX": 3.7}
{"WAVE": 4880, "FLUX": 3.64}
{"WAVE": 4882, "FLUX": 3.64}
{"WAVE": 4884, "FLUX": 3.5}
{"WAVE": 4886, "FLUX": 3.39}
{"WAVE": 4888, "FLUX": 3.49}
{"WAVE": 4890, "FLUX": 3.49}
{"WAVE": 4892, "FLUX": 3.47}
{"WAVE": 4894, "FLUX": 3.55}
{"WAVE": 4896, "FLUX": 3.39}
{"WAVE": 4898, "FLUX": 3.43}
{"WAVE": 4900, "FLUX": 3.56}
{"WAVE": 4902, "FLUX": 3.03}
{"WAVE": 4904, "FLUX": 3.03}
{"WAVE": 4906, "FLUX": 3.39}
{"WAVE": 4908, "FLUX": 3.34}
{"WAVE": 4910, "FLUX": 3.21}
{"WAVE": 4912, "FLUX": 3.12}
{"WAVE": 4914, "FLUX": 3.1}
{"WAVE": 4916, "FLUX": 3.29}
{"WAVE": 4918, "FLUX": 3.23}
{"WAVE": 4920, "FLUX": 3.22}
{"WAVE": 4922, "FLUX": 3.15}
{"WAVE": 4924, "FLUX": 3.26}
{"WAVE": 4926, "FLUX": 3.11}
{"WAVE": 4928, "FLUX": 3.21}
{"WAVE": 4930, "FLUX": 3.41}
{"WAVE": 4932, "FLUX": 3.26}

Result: 0.75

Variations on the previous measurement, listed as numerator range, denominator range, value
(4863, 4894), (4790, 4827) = 0.71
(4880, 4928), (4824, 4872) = 0.76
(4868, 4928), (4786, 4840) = 0.66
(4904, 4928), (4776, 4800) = 0.56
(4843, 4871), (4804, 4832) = 0.84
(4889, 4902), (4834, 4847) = 0.75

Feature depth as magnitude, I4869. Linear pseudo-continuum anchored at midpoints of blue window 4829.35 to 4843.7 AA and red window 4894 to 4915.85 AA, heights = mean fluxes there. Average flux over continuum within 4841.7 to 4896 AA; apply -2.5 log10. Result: 0.07 mag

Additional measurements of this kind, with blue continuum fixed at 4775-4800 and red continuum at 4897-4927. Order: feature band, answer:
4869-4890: 0.088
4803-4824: 0.138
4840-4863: 0.083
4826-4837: -0.021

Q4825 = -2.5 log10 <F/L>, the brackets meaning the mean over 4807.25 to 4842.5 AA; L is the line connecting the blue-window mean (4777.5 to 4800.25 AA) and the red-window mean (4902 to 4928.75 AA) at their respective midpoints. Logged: 0.03 mag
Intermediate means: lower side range 6.08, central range 5.12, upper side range 3.2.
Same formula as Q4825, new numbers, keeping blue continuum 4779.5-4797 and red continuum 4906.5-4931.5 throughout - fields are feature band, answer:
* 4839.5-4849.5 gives 0.086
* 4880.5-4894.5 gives 0.115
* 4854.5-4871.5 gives 0.107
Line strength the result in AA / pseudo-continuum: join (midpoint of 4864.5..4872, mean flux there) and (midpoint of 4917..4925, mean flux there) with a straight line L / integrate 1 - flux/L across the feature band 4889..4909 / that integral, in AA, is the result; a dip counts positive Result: 0.8 AA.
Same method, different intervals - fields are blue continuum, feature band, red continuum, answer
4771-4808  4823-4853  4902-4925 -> -0.65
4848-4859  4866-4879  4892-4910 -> 0.06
